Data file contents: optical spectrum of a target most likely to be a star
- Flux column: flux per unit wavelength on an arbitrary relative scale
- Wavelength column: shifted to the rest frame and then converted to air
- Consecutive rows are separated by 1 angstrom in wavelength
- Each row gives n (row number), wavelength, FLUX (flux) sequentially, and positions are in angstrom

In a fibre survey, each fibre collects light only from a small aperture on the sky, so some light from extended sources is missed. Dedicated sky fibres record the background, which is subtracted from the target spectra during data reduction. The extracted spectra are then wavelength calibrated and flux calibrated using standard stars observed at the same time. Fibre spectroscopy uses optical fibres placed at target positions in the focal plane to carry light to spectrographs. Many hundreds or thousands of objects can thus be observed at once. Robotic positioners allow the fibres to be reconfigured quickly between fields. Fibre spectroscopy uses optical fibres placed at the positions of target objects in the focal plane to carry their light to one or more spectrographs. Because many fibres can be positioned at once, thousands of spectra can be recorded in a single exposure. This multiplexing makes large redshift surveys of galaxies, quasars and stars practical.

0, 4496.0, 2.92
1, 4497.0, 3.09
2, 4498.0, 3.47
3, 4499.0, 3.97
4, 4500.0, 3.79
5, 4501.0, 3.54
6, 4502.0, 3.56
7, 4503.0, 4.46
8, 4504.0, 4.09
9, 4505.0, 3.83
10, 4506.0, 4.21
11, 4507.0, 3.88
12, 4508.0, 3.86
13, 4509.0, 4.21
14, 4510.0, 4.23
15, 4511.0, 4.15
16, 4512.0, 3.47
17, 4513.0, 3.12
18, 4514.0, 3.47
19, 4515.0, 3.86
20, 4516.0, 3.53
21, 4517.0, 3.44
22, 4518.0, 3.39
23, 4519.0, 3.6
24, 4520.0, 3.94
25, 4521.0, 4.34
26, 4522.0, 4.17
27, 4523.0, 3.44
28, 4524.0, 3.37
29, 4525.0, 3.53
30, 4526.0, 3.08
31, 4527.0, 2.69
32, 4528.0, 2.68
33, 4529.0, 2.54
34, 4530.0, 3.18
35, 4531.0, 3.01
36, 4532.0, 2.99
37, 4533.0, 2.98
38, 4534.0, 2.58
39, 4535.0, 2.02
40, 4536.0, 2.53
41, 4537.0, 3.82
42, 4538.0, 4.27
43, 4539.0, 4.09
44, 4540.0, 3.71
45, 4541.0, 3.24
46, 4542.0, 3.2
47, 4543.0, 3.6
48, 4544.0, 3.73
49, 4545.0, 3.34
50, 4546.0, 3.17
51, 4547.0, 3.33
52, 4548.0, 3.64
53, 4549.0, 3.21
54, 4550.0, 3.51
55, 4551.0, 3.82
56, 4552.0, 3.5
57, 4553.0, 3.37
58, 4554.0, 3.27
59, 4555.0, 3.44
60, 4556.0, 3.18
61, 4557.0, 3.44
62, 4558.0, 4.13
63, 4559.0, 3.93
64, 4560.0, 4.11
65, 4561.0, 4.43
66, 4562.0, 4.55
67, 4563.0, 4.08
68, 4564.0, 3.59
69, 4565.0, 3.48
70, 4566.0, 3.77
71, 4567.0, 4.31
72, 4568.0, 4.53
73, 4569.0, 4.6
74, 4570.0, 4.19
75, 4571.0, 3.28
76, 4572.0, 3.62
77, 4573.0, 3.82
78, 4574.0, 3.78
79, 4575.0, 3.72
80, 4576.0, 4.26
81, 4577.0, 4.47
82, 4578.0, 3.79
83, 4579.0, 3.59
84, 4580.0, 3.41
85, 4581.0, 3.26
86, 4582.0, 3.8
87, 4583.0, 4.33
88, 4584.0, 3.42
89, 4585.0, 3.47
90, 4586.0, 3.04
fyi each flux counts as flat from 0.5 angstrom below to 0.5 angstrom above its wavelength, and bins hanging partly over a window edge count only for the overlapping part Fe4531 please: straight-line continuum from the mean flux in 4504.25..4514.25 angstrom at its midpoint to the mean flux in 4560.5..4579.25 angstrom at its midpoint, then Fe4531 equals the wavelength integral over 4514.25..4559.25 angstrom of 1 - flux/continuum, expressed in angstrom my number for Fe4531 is 6.1 angstrom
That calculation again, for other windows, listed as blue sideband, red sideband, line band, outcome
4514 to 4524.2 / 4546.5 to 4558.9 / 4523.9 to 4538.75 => 2.5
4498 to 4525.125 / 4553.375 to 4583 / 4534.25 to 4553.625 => 2.1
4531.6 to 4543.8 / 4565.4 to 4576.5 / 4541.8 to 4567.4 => -0.2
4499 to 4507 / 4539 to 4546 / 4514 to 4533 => 1.7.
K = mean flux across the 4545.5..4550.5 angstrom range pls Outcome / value 3.37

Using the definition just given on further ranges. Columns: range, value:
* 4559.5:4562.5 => 4.36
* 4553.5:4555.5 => 3.35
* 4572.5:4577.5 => 4.01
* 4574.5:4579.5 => 3.97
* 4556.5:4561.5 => 4.01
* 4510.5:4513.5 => 3.58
